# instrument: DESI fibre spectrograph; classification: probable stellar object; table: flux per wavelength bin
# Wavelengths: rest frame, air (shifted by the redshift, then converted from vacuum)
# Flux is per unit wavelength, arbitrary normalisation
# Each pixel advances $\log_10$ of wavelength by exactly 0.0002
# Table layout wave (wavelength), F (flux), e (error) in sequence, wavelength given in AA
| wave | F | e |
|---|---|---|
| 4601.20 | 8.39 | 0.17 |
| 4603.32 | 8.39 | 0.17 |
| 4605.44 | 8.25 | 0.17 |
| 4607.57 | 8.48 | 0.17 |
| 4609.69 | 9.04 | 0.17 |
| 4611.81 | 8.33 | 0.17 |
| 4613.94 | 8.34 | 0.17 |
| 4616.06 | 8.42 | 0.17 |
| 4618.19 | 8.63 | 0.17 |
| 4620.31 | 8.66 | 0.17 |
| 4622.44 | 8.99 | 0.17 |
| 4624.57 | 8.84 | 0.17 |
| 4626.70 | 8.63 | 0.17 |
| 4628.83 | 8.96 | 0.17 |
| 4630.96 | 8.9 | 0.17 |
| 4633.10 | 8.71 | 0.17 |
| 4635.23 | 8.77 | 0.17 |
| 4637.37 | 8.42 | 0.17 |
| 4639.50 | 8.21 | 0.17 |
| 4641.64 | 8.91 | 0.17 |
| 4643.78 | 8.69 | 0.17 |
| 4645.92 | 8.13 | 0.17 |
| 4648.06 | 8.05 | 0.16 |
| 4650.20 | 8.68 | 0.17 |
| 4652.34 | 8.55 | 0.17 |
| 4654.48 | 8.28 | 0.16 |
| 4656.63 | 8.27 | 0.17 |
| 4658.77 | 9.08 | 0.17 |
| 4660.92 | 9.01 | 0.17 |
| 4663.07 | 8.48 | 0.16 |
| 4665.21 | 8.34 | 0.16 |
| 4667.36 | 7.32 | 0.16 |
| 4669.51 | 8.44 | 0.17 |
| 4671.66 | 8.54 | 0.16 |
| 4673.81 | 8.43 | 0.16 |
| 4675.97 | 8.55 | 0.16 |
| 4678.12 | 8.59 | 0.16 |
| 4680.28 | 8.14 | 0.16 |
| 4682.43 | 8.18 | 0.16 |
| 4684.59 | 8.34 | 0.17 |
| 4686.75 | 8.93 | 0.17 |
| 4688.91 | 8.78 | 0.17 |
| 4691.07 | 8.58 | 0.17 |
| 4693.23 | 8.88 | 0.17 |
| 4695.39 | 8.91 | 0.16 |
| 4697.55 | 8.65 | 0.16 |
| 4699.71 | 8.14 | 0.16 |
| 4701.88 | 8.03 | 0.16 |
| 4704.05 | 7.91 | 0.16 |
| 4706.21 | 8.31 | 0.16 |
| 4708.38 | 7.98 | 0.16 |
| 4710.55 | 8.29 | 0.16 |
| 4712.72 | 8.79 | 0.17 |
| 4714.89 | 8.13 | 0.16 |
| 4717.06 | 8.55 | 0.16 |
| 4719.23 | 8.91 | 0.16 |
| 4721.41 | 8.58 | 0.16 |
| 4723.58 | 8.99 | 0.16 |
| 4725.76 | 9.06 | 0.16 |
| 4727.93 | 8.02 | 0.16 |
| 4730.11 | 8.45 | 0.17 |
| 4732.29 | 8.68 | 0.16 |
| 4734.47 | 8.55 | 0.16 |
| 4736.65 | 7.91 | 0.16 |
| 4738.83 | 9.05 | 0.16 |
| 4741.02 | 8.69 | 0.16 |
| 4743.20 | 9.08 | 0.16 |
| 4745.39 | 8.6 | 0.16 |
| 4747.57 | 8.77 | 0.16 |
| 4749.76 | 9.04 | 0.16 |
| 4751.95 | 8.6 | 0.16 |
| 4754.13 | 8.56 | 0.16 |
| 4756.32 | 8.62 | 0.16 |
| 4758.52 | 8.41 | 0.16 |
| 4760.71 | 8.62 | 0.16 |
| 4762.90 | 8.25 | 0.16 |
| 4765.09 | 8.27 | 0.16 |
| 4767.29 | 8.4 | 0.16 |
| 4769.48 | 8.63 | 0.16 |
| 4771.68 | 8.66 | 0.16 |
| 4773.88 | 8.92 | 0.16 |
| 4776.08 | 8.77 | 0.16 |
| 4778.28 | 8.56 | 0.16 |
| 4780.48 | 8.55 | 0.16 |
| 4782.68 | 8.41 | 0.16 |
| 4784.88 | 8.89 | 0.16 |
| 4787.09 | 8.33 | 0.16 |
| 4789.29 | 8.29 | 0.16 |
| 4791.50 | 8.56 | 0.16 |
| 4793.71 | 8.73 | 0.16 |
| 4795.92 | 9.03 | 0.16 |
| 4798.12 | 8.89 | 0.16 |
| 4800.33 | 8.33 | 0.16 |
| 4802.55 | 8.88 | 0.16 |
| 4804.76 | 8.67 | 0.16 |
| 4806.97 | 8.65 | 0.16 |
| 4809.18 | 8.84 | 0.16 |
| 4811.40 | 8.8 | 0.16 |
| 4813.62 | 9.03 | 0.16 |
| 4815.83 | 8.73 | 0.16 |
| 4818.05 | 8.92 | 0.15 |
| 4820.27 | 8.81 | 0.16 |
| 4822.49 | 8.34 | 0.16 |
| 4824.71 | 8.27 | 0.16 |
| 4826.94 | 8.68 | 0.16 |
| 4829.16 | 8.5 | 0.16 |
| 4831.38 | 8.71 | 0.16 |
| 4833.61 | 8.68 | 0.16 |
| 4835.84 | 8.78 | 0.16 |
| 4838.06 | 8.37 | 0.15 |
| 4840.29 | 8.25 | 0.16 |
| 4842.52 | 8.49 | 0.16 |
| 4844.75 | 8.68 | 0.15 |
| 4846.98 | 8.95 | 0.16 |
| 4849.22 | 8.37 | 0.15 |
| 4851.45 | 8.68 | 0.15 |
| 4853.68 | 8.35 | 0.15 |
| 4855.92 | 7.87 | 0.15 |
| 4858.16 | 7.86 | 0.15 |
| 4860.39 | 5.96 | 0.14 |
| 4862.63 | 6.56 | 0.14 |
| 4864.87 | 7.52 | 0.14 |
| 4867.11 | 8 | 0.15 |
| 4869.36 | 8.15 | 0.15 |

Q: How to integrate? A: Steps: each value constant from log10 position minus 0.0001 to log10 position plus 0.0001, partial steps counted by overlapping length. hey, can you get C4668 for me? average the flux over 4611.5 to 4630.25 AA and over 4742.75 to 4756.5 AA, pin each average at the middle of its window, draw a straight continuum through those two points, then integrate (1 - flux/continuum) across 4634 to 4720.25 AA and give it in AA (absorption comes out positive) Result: 2.45 AA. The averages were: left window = 8.66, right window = 8.75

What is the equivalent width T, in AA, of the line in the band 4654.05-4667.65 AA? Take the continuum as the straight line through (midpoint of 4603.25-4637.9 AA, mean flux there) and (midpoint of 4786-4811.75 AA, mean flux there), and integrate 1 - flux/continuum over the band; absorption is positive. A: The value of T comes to 0.3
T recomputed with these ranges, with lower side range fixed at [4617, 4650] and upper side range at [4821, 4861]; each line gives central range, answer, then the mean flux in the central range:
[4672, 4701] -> 0.1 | 8.54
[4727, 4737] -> 0.2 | 8.35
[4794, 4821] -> -1.3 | 8.8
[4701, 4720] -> 0.5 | 8.32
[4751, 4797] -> -0.7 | 8.57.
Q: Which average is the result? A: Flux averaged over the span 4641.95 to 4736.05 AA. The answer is 8.47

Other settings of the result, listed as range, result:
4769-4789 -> 8.62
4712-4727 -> 8.71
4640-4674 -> 8.45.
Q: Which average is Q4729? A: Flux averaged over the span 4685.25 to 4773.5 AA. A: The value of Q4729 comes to 8.56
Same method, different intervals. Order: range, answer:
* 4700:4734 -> 8.44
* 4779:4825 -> 8.67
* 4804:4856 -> 8.61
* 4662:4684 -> 8.3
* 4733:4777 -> 8.62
